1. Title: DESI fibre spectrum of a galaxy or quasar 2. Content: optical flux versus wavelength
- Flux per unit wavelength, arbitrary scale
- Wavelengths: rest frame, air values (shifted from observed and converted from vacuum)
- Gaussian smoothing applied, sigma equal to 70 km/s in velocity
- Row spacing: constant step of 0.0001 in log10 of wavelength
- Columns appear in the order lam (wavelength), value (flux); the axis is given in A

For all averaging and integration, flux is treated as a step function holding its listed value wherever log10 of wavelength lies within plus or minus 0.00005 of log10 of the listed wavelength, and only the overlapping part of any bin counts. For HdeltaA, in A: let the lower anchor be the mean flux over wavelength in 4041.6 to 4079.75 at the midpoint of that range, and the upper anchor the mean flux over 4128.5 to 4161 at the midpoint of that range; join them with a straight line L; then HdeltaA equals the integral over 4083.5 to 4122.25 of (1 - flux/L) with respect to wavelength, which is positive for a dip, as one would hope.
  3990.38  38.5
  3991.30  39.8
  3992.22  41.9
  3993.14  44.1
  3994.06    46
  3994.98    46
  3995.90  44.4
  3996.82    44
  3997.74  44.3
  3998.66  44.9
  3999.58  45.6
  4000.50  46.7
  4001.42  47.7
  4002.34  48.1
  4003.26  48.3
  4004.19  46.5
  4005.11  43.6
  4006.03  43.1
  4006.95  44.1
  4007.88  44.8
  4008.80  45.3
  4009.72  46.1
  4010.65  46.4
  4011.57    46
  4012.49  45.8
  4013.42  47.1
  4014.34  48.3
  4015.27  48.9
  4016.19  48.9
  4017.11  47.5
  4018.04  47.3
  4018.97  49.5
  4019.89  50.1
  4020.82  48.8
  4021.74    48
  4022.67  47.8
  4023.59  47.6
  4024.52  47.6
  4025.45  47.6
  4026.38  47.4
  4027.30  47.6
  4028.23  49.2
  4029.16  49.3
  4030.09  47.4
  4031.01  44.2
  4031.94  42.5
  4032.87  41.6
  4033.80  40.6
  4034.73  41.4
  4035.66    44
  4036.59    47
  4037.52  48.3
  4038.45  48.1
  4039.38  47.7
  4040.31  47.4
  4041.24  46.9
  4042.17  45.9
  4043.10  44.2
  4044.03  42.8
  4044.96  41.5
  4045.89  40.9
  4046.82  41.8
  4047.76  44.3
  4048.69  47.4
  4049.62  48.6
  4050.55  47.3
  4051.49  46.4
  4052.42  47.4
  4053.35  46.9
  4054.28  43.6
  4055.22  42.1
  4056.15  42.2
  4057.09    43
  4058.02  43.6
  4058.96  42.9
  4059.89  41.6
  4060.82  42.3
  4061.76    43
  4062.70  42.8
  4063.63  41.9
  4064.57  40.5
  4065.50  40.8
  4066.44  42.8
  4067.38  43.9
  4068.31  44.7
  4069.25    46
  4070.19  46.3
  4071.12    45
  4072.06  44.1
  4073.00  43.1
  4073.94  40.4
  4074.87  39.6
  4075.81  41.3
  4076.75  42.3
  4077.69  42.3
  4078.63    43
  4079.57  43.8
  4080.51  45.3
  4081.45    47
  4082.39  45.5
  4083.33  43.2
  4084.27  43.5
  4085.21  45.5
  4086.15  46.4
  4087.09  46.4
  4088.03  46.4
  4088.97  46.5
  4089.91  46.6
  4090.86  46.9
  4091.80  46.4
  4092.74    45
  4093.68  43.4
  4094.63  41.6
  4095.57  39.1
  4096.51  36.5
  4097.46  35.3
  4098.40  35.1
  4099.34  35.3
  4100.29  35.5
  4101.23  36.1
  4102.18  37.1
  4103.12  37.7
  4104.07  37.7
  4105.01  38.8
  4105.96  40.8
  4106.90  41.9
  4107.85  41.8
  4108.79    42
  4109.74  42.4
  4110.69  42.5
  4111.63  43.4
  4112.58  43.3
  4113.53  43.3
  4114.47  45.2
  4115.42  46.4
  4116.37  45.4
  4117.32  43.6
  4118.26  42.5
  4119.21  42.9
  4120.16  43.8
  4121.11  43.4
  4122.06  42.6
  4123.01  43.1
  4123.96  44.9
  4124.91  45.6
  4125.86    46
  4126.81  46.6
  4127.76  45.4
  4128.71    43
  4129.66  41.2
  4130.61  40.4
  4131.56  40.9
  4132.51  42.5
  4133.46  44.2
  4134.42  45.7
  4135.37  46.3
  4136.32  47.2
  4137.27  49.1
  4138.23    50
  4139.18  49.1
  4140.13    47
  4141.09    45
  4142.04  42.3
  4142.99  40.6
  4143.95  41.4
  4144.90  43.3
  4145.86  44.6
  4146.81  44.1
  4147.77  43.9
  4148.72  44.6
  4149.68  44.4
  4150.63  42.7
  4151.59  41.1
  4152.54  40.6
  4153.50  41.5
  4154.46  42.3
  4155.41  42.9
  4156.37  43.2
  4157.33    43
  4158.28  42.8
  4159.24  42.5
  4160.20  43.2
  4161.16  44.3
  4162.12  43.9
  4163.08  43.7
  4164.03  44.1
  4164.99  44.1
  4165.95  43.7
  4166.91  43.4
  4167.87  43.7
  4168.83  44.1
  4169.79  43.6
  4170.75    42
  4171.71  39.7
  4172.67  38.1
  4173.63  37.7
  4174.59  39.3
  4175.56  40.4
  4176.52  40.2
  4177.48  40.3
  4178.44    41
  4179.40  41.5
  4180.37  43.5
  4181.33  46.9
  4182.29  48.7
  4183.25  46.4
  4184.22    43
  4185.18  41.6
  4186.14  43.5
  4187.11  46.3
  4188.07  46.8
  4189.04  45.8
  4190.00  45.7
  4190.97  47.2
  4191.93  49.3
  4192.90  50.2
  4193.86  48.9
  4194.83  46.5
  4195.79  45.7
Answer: 1.4 A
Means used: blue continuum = 43.5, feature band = 42.1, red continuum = 43.7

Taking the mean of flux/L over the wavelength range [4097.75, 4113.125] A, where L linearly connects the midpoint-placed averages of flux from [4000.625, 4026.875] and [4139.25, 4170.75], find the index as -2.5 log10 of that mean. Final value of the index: 0.135 mag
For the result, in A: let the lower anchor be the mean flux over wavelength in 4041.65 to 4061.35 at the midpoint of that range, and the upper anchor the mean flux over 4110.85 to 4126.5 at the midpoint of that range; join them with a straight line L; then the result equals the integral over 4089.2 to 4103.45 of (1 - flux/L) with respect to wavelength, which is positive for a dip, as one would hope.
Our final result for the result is 1.34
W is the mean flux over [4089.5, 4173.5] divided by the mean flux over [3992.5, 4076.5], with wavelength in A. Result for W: 0.95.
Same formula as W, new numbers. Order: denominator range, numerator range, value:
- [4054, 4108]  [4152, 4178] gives 1.00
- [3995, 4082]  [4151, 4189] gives 0.95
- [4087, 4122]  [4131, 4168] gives 1.05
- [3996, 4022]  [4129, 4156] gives 0.94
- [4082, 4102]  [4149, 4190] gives 1.02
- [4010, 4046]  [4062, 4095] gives 0.95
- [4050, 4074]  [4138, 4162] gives 1.00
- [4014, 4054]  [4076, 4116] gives 0.91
